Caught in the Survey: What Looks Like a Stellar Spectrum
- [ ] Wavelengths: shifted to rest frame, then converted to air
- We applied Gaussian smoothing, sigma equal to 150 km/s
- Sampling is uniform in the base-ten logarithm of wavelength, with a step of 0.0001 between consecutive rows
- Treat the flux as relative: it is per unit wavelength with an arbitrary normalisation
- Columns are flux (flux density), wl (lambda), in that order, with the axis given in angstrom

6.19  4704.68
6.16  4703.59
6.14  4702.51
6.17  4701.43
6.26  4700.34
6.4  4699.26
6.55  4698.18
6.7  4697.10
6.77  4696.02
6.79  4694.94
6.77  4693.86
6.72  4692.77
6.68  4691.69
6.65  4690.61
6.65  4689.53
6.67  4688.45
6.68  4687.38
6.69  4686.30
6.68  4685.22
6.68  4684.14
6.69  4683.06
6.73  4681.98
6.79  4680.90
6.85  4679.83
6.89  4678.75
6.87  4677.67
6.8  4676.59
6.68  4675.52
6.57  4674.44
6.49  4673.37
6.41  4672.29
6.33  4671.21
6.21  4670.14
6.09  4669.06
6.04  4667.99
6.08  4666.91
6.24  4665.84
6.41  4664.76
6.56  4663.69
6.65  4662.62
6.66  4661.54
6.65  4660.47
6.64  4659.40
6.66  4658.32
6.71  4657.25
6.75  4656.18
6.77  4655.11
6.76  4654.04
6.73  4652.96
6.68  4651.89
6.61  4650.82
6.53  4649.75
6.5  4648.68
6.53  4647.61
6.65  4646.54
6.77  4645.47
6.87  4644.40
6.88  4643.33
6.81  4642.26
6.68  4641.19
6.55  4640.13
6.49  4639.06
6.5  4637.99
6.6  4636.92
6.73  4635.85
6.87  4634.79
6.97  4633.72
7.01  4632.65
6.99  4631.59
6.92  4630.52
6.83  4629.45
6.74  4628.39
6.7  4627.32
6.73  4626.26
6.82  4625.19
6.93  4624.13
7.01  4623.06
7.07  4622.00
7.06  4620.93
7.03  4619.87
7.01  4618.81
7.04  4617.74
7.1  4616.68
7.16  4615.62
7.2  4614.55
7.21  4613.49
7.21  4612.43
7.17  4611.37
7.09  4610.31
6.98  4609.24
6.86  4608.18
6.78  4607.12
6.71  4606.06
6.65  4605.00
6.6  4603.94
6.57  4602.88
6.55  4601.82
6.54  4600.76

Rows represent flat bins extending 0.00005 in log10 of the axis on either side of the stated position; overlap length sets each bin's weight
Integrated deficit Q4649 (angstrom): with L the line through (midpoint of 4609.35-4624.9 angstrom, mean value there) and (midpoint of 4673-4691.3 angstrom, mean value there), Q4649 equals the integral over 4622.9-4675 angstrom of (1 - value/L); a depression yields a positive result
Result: 2.0 angstrom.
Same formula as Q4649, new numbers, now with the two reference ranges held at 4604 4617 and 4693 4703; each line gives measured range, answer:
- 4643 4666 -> 0.3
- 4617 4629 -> 0.0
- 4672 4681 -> -0.1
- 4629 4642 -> 0.2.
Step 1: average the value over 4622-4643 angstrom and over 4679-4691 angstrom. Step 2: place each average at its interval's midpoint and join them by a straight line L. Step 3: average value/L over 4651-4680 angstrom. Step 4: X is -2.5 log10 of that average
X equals 0.03 mag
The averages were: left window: 6.79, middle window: 6.56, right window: 6.71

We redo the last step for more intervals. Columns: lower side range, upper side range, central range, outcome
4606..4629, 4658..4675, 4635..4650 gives 0.01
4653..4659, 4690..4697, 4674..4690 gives 0.00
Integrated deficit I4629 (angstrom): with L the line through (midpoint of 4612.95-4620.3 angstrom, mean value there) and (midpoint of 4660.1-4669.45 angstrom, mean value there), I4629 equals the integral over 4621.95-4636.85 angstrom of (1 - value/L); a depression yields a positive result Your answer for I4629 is 0.1 angstrom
